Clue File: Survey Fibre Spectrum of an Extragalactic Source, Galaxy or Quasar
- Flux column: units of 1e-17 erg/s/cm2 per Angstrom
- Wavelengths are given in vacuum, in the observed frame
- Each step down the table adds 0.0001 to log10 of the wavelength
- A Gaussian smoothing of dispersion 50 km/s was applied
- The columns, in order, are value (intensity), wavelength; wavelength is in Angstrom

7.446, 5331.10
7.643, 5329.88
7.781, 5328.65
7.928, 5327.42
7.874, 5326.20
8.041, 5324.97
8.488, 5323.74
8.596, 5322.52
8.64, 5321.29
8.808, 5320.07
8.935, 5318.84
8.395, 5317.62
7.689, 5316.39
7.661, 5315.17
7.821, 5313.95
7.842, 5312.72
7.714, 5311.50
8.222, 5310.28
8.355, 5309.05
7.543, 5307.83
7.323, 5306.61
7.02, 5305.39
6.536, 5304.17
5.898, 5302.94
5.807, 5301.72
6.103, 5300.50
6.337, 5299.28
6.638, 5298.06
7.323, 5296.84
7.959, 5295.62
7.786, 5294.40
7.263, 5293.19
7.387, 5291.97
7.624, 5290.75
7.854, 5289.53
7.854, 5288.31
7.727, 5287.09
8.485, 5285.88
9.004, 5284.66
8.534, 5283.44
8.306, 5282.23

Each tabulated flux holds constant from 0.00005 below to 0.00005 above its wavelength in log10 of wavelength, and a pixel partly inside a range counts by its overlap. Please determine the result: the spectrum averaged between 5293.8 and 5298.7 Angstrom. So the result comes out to 7.42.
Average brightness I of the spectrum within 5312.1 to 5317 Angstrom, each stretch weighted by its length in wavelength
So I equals 7.76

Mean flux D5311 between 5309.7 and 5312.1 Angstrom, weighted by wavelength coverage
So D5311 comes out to 7.98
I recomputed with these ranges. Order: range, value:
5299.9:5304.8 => 6.08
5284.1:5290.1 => 8.18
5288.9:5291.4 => 7.72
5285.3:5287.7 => 8.12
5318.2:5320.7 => 8.88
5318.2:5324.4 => 8.69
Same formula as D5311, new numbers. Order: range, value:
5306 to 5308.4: 7.44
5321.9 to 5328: 8.19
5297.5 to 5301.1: 6.36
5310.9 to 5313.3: 7.79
